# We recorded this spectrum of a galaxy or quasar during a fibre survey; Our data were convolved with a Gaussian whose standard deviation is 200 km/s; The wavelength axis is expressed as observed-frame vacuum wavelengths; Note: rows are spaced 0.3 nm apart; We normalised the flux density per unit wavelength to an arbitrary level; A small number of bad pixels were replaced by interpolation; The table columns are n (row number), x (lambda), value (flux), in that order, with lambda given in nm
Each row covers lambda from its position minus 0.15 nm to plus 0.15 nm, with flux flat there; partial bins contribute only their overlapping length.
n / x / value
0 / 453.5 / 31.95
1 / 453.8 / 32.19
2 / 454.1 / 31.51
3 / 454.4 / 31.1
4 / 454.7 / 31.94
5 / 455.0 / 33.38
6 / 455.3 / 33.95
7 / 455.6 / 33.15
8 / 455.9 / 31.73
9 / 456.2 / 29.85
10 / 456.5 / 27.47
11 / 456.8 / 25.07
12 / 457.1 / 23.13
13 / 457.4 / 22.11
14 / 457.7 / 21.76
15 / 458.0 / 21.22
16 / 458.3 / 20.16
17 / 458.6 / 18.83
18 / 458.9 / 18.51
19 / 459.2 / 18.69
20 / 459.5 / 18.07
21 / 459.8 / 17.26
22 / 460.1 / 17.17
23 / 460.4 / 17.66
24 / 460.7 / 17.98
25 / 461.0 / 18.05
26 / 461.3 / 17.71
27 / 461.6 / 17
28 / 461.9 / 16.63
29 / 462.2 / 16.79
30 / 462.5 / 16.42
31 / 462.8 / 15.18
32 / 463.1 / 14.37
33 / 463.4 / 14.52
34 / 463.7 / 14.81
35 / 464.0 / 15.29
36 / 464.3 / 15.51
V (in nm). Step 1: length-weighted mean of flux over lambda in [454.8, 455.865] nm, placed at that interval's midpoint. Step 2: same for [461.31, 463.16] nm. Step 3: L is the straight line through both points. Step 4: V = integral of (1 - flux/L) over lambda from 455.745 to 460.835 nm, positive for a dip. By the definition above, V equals 0.88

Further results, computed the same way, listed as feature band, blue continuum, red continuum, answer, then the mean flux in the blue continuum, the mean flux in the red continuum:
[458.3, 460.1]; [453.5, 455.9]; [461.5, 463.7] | 0.36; 32.4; 15.7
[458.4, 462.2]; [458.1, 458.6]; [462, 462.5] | 0.10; 19.9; 16.7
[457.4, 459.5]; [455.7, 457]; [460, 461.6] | 0.31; 28.5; 17.7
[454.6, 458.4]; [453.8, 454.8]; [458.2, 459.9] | -0.23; 31.6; 18.6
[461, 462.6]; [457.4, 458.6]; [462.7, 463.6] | -0.07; 20.9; 14.7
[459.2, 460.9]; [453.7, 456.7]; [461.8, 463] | 0.27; 31.5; 16.2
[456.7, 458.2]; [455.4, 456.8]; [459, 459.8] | 0.16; 30.1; 18.2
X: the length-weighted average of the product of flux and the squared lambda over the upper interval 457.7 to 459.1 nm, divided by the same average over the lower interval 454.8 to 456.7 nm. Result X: 0.64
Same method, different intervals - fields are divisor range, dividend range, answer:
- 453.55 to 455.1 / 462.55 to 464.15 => 0.49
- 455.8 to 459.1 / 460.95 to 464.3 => 0.70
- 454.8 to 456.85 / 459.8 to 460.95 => 0.58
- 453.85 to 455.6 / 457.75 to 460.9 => 0.59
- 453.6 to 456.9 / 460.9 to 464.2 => 0.53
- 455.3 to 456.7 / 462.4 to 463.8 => 0.50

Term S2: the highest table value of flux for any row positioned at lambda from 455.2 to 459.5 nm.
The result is 33.95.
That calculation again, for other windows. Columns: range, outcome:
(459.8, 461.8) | 18.05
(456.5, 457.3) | 27.47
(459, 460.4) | 18.69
